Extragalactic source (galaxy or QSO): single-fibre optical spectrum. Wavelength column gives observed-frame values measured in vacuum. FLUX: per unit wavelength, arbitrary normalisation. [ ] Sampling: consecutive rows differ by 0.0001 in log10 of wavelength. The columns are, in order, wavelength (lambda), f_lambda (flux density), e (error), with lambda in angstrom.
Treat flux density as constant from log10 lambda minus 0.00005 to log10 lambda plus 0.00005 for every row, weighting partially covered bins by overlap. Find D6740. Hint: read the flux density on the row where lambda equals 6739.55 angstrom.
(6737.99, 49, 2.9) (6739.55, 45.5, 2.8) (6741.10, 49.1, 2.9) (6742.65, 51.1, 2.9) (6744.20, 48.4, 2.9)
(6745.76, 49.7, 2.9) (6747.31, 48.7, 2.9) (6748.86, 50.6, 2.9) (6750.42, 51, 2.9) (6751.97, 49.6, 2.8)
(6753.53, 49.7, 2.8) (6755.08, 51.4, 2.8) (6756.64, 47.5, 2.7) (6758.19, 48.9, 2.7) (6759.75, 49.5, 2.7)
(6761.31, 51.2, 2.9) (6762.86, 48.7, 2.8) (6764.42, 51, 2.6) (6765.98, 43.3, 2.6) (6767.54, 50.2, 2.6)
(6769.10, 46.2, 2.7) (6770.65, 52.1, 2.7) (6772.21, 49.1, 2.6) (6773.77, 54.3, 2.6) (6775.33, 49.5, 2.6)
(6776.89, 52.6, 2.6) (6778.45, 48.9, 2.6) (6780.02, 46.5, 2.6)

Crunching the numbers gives 45.5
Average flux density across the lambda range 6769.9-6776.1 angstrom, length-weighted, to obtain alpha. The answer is 51.2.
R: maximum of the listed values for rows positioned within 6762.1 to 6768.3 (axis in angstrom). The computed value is 51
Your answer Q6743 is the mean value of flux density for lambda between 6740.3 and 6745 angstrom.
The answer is 49.5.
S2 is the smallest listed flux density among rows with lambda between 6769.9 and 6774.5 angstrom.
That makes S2 49.1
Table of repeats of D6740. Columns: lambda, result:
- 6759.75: 49.5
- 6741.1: 49.1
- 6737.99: 49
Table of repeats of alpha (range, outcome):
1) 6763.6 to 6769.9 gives 47.7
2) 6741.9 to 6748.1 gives 49.5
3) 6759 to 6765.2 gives 50.1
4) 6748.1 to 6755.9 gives 50.4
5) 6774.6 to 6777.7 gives 51.1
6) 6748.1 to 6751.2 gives 50.8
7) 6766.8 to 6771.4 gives 49.6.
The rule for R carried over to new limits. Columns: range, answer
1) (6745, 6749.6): 50.6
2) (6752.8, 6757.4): 51.4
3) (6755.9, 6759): 48.9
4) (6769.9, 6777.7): 54.3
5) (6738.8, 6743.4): 51.1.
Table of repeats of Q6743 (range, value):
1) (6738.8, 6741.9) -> 47.4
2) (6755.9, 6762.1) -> 49.3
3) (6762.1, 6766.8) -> 47.6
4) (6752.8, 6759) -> 49.4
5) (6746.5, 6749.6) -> 49.8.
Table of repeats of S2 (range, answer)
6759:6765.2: 48.7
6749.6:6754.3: 49.6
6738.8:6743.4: 45.5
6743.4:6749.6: 48.4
